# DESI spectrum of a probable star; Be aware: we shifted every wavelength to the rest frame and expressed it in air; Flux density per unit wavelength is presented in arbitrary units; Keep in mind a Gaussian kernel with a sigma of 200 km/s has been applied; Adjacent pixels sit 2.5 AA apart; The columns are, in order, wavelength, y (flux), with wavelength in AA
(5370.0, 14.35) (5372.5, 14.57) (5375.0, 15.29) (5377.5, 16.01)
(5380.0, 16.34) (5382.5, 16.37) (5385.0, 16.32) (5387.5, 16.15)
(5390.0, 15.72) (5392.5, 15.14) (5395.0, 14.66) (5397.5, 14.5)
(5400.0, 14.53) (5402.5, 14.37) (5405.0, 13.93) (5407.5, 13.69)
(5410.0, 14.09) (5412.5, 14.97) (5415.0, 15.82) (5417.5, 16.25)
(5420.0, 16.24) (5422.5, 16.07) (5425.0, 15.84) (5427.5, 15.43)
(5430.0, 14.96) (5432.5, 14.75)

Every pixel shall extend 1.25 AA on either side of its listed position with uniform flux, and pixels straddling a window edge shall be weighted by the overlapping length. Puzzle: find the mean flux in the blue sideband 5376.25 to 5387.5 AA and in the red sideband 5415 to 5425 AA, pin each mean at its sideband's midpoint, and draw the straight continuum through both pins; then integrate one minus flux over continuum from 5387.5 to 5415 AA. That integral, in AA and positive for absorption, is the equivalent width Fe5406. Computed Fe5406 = 2.5 AA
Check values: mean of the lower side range 16.2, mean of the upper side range 16.1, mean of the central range 14.7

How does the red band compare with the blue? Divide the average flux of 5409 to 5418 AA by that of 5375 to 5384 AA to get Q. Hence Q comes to 0.95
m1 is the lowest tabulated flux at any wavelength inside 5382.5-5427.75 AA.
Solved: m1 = 13.69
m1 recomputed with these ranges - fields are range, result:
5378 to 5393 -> 15.14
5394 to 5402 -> 14.5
